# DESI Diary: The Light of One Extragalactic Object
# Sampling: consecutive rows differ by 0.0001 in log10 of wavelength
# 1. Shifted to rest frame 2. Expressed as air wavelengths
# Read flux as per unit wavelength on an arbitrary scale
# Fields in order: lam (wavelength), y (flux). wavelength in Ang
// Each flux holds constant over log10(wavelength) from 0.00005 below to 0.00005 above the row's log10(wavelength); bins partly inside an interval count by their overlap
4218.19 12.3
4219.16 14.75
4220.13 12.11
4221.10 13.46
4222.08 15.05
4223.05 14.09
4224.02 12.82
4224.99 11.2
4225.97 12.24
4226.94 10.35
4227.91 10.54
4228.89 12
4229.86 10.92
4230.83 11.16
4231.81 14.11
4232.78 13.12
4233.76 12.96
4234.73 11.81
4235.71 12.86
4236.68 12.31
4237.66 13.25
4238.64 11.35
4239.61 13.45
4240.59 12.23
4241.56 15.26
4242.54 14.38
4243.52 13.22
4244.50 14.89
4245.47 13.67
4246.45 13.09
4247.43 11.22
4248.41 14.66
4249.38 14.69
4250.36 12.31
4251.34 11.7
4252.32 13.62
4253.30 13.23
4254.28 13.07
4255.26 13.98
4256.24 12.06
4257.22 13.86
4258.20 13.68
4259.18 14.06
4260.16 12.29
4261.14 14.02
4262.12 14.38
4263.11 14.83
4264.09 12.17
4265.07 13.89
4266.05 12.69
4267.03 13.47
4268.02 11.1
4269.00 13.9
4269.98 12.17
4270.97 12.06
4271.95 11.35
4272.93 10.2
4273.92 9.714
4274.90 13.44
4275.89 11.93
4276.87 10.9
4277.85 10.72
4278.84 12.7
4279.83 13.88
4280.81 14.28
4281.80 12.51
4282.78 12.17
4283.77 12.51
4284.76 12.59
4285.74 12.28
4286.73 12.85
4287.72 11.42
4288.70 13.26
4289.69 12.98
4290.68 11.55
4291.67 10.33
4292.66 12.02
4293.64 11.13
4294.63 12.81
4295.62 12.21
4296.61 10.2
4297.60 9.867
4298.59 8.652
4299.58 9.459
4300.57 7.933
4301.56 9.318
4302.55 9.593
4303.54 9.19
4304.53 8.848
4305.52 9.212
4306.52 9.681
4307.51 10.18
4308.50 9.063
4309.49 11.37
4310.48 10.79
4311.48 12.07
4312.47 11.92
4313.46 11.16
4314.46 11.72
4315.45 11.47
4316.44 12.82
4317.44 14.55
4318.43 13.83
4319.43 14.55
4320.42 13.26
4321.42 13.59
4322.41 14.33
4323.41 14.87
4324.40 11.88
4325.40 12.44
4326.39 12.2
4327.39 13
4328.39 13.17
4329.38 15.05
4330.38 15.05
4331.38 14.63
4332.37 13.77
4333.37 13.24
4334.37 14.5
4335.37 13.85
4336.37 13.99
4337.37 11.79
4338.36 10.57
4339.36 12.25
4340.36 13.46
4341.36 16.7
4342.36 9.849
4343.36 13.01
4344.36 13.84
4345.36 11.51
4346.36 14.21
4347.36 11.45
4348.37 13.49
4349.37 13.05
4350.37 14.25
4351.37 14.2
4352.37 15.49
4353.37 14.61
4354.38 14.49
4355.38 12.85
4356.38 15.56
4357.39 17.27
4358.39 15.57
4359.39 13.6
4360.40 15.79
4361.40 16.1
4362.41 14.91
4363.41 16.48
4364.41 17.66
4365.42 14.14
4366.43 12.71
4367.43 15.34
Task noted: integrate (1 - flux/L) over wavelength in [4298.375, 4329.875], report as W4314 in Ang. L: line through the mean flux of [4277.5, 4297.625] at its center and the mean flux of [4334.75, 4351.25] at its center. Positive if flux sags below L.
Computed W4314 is 2.4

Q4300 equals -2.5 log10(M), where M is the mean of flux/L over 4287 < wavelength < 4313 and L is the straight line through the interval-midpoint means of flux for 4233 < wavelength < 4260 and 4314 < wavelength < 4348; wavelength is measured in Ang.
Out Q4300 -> 0.241 mag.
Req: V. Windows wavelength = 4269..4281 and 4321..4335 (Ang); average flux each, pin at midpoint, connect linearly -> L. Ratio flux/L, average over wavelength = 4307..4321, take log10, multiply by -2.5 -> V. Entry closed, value 0.10 mag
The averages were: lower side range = 12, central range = 12.1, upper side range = 13.7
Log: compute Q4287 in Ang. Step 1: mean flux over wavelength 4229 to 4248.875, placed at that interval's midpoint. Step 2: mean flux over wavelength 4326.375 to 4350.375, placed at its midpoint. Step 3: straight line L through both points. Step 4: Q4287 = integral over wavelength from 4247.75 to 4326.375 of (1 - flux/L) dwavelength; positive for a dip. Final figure 6.00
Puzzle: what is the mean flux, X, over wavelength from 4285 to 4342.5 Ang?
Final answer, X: 12.1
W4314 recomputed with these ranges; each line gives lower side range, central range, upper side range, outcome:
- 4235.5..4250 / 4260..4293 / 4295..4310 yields -3.39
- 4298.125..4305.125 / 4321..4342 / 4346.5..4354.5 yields -2.77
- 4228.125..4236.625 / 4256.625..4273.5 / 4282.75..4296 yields -0.98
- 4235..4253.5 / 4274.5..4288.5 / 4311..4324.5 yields 0.72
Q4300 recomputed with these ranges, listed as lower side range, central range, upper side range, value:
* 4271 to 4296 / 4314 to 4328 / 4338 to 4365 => 0.00 mag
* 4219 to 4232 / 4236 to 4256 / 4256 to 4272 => -0.04 mag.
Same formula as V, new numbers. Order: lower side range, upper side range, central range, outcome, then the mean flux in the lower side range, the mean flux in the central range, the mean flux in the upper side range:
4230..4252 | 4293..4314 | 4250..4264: -0.09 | 13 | 13.3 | 10.2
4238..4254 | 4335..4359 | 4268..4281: 0.12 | 13.3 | 12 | 13.6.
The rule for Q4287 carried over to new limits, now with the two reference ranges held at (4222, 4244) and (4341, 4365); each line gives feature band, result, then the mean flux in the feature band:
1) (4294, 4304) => 2.7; 9.94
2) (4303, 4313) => 2.5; 10.2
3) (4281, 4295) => 1.3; 12.2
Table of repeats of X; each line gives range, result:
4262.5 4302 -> 11.8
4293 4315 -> 10.3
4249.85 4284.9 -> 12.7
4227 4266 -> 13.1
